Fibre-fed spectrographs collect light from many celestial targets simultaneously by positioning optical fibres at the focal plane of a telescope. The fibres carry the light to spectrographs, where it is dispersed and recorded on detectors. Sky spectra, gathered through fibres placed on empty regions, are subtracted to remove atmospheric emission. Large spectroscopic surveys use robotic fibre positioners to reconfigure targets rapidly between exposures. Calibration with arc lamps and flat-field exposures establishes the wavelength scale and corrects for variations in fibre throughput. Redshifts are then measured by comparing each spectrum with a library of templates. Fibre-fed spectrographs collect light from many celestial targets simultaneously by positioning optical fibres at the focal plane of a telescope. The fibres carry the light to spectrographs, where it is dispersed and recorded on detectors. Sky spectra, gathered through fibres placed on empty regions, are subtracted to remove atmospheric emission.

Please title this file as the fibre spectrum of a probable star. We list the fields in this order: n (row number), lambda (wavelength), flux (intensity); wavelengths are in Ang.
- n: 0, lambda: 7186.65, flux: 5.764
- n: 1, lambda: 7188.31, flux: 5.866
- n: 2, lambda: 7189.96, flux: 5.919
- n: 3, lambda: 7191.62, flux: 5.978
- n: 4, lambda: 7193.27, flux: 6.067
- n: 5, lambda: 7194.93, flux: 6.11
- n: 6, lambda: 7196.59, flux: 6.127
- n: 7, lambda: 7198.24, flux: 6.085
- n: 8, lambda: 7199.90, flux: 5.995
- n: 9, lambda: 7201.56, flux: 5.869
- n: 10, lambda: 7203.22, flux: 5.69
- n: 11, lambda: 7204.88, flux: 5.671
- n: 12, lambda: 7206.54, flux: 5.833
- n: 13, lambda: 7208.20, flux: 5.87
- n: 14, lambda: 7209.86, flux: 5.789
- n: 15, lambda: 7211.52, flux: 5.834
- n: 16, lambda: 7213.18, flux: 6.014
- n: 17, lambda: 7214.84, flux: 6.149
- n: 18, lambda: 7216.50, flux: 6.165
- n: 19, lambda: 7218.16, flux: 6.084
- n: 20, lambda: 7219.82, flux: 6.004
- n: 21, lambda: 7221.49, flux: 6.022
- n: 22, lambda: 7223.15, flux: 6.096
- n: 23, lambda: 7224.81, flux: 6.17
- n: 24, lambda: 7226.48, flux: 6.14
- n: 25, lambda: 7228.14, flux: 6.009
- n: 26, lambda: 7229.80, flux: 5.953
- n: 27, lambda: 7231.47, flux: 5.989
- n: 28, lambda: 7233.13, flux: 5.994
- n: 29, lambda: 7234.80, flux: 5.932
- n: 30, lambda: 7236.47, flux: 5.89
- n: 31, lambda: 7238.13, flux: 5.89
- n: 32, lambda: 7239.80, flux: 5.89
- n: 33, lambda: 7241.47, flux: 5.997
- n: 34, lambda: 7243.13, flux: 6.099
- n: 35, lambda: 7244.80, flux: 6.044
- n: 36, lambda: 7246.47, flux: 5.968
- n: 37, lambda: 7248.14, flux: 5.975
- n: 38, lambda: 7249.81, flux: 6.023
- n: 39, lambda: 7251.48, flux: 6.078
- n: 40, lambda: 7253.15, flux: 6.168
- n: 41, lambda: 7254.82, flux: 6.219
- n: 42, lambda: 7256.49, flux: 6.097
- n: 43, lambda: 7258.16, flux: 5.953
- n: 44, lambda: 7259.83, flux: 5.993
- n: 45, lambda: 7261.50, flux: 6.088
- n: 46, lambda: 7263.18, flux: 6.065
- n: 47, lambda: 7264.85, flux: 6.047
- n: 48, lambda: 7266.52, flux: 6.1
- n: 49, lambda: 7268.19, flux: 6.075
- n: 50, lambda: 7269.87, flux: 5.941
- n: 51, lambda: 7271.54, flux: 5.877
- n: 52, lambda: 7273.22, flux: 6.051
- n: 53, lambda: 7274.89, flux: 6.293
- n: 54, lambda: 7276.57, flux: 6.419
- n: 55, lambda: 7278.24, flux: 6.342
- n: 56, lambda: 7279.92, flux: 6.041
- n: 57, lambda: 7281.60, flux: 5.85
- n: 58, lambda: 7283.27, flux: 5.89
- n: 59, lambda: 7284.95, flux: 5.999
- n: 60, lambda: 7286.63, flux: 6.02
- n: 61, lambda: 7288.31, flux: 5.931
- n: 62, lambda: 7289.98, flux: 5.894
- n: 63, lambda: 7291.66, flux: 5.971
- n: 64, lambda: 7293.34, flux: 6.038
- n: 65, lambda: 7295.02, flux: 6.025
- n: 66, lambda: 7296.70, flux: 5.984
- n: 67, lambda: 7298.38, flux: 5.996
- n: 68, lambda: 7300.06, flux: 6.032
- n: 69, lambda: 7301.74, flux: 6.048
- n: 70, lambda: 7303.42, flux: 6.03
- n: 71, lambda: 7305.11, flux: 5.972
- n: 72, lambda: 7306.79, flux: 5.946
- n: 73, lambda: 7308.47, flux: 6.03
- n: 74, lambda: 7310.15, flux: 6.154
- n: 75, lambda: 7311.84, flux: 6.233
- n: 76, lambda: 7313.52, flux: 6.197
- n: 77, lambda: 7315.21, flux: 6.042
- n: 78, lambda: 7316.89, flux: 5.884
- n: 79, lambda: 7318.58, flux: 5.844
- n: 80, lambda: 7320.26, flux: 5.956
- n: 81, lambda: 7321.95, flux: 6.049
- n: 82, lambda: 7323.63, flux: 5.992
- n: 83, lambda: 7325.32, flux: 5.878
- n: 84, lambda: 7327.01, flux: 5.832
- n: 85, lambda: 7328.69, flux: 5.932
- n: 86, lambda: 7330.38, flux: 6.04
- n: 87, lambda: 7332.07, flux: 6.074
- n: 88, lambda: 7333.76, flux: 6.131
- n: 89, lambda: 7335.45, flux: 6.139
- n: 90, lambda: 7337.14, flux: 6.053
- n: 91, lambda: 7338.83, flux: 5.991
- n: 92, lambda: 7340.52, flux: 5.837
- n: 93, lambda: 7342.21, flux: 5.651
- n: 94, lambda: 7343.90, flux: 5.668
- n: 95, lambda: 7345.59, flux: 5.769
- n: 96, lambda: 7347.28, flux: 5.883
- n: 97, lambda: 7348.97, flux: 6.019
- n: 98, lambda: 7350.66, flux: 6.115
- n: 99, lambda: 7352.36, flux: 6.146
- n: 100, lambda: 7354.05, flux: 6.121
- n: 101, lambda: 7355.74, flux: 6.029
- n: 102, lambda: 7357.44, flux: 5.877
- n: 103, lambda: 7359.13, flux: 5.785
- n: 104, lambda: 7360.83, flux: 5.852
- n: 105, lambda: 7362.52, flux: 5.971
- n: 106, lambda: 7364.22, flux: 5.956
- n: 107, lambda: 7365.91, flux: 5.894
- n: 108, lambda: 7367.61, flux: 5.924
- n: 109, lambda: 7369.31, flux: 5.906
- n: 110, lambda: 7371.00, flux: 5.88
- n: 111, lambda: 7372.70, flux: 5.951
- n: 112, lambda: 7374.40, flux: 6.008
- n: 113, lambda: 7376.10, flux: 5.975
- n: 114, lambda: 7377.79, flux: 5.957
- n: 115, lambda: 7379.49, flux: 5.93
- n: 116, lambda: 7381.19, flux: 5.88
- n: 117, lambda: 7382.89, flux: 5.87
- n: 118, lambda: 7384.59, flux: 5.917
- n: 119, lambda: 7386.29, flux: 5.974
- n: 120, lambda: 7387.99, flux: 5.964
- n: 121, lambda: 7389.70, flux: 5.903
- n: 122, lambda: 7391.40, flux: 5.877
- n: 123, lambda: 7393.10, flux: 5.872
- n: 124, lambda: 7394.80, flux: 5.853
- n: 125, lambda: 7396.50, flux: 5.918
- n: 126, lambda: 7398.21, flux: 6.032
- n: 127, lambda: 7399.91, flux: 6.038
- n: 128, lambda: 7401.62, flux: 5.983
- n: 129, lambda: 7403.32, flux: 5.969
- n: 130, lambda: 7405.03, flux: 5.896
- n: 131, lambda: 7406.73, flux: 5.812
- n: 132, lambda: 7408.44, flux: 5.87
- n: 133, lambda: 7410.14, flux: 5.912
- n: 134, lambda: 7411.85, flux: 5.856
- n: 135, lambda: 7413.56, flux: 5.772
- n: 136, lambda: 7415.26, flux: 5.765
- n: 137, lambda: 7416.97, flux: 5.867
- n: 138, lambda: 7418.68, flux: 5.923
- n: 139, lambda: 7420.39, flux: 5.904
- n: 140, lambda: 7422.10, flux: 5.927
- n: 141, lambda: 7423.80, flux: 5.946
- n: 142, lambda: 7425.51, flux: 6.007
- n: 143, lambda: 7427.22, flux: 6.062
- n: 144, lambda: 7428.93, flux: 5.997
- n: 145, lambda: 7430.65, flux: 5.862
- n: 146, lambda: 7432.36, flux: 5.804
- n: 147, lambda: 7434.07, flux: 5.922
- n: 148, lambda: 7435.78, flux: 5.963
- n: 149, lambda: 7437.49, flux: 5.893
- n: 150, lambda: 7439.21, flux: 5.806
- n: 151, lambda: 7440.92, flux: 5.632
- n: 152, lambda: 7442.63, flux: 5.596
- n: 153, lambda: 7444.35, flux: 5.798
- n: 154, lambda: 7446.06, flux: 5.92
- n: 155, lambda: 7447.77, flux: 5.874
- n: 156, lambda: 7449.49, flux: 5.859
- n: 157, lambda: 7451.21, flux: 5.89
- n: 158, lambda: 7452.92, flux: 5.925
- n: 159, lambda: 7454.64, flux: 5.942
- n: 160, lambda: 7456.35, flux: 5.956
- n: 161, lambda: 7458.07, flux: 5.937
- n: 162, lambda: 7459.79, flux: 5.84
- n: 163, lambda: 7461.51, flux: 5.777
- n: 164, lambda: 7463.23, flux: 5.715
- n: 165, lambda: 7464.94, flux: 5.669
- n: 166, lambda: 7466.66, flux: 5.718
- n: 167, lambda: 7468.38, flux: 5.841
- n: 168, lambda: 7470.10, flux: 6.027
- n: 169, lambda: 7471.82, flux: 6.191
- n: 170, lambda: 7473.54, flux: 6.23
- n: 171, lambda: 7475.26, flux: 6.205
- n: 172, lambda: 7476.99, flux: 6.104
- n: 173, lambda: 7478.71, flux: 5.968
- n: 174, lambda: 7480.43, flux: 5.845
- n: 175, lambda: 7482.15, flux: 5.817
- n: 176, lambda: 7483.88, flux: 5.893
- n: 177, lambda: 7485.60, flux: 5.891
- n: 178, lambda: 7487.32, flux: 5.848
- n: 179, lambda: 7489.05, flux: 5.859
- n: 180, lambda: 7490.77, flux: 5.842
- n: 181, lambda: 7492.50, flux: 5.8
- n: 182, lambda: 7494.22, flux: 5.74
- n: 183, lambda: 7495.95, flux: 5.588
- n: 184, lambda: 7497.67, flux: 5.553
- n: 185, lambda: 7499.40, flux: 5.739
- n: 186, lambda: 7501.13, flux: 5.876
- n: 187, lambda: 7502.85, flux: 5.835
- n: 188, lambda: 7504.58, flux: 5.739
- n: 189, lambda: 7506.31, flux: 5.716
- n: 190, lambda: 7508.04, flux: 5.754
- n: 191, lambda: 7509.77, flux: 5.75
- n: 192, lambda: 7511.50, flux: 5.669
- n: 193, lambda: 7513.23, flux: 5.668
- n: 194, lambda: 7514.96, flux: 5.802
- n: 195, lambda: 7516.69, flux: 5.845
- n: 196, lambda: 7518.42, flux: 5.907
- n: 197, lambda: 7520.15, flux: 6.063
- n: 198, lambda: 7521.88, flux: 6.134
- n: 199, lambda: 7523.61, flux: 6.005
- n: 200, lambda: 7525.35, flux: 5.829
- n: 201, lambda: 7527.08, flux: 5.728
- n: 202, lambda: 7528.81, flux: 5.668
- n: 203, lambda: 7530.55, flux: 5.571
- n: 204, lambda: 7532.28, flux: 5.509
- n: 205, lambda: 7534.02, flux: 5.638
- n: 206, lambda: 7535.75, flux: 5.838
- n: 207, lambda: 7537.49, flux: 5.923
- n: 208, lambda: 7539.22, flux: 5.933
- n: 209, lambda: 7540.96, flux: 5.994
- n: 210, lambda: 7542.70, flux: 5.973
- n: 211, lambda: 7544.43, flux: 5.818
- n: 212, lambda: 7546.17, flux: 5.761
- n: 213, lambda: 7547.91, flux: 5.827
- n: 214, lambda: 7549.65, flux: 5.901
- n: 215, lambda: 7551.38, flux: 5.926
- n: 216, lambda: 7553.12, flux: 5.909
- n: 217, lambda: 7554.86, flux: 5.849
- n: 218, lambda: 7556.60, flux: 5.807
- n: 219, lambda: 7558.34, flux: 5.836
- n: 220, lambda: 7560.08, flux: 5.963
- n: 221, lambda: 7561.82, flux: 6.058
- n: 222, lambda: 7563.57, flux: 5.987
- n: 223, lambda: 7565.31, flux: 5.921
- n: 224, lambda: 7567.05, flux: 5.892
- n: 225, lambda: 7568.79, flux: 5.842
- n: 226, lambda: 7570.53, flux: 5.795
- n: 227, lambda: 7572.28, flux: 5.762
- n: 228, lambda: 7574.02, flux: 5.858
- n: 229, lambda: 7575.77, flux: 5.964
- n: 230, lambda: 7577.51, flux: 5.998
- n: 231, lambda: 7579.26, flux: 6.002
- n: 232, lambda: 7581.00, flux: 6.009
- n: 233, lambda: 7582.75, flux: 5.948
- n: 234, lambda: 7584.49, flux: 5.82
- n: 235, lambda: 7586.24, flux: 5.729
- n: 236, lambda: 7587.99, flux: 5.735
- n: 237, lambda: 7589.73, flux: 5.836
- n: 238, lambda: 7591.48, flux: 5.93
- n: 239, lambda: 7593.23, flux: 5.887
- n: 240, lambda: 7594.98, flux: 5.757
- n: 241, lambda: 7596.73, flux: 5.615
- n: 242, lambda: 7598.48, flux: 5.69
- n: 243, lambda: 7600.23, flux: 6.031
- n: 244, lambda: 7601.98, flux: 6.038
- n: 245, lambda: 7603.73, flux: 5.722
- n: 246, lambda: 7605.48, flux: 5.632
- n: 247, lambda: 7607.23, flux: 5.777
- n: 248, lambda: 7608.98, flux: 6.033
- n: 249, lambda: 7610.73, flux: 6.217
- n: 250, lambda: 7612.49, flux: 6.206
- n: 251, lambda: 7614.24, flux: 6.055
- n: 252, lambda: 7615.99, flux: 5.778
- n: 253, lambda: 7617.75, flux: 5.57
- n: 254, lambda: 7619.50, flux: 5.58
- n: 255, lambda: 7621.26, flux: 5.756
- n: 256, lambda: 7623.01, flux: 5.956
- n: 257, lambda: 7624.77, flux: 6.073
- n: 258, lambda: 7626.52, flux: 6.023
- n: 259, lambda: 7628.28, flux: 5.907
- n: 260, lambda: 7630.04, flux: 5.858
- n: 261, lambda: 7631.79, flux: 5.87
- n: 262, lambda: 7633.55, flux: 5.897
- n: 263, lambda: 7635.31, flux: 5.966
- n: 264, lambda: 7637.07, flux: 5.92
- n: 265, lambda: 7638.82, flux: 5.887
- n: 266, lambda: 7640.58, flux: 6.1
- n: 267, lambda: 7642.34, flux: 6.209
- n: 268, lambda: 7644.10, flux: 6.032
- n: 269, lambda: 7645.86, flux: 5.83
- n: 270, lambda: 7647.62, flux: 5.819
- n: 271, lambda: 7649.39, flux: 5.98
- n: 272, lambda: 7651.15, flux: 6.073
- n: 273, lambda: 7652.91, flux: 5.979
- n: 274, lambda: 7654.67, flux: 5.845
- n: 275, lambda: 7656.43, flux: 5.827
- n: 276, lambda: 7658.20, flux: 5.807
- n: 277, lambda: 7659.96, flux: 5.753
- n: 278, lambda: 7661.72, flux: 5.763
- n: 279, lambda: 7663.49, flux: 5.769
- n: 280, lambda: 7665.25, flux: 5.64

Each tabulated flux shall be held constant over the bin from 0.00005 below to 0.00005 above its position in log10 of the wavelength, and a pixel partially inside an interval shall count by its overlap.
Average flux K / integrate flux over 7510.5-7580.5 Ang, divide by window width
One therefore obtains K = 5.86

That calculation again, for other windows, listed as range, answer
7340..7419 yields 5.91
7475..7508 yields 5.82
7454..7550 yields 5.84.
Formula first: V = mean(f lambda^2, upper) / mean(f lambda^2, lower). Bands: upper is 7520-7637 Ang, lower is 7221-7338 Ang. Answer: 1.06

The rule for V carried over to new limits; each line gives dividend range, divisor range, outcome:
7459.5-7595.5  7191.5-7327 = 1.05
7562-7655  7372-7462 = 1.05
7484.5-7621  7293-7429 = 1.03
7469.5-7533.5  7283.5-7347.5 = 1.03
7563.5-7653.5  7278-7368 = 1.07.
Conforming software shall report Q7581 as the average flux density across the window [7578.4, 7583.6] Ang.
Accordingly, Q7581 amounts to 5.99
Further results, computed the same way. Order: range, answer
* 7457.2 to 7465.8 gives 5.79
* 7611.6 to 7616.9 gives 6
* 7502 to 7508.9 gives 5.76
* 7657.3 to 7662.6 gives 5.78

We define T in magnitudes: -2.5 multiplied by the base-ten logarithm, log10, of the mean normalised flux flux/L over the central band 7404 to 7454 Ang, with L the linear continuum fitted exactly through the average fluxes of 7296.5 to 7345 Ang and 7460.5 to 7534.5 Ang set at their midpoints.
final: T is 0.00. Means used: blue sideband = 5.99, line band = 5.87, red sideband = 5.83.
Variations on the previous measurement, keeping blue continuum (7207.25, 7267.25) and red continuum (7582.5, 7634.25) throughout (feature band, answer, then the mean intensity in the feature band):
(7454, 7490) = 0.00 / 5.92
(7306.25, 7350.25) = 0.00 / 5.97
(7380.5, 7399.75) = 0.01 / 5.92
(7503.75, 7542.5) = 0.02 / 5.81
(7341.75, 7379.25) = 0.01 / 5.93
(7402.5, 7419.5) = 0.02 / 5.86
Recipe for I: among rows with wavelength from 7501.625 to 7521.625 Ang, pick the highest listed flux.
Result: 6.063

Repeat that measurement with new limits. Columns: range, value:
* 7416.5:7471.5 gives 6.062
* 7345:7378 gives 6.146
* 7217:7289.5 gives 6.419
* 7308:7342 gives 6.233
